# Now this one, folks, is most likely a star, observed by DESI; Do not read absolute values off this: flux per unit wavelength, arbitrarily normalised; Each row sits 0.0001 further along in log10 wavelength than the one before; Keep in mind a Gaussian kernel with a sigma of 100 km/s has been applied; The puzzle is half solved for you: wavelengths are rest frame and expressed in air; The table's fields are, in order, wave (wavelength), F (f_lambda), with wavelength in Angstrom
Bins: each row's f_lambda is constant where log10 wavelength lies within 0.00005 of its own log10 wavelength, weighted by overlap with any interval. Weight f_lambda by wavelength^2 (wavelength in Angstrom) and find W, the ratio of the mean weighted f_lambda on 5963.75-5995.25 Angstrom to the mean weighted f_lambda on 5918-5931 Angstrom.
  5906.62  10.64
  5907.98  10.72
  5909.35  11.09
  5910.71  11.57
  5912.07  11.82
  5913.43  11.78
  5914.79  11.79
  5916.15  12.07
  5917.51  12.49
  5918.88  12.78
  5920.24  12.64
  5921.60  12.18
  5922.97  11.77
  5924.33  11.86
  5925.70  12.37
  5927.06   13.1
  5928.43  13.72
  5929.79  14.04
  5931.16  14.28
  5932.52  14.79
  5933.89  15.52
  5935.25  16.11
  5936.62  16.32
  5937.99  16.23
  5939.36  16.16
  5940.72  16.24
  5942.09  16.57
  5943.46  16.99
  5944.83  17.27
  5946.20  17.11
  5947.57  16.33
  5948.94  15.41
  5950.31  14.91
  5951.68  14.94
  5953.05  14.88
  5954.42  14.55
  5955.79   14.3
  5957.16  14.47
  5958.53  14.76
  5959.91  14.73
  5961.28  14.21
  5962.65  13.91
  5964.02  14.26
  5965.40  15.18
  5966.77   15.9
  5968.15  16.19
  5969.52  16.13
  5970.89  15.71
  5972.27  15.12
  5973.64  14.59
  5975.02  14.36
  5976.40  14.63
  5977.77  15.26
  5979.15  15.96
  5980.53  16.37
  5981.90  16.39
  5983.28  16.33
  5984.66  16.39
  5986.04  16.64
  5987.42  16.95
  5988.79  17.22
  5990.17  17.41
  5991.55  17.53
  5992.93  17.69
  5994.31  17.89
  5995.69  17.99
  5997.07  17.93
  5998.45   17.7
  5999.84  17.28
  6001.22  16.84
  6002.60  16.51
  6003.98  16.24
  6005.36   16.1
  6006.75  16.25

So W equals 1.29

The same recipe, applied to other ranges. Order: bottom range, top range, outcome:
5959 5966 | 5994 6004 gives 1.22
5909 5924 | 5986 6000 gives 1.50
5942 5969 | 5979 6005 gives 1.13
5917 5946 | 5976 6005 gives 1.18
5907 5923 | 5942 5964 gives 1.30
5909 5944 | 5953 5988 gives 1.13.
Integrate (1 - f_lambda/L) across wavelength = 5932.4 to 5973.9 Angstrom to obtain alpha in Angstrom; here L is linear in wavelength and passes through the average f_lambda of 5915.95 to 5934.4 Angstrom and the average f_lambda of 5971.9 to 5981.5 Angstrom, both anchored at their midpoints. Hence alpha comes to -3.68 Angstrom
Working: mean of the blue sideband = 13.1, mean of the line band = 15.5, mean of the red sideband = 15.2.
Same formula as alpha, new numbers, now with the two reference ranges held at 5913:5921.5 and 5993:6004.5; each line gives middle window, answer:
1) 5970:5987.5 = 0.4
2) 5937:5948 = -2.2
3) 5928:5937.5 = -1.3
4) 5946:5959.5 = -0.6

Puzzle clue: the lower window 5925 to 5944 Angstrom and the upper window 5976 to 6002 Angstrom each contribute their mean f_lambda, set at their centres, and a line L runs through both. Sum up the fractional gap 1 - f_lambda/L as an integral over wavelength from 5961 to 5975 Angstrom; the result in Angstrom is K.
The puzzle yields 1.0 Angstrom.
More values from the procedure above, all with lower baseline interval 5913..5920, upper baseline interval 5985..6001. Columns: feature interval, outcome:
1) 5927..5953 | -3.4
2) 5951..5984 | 1.2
